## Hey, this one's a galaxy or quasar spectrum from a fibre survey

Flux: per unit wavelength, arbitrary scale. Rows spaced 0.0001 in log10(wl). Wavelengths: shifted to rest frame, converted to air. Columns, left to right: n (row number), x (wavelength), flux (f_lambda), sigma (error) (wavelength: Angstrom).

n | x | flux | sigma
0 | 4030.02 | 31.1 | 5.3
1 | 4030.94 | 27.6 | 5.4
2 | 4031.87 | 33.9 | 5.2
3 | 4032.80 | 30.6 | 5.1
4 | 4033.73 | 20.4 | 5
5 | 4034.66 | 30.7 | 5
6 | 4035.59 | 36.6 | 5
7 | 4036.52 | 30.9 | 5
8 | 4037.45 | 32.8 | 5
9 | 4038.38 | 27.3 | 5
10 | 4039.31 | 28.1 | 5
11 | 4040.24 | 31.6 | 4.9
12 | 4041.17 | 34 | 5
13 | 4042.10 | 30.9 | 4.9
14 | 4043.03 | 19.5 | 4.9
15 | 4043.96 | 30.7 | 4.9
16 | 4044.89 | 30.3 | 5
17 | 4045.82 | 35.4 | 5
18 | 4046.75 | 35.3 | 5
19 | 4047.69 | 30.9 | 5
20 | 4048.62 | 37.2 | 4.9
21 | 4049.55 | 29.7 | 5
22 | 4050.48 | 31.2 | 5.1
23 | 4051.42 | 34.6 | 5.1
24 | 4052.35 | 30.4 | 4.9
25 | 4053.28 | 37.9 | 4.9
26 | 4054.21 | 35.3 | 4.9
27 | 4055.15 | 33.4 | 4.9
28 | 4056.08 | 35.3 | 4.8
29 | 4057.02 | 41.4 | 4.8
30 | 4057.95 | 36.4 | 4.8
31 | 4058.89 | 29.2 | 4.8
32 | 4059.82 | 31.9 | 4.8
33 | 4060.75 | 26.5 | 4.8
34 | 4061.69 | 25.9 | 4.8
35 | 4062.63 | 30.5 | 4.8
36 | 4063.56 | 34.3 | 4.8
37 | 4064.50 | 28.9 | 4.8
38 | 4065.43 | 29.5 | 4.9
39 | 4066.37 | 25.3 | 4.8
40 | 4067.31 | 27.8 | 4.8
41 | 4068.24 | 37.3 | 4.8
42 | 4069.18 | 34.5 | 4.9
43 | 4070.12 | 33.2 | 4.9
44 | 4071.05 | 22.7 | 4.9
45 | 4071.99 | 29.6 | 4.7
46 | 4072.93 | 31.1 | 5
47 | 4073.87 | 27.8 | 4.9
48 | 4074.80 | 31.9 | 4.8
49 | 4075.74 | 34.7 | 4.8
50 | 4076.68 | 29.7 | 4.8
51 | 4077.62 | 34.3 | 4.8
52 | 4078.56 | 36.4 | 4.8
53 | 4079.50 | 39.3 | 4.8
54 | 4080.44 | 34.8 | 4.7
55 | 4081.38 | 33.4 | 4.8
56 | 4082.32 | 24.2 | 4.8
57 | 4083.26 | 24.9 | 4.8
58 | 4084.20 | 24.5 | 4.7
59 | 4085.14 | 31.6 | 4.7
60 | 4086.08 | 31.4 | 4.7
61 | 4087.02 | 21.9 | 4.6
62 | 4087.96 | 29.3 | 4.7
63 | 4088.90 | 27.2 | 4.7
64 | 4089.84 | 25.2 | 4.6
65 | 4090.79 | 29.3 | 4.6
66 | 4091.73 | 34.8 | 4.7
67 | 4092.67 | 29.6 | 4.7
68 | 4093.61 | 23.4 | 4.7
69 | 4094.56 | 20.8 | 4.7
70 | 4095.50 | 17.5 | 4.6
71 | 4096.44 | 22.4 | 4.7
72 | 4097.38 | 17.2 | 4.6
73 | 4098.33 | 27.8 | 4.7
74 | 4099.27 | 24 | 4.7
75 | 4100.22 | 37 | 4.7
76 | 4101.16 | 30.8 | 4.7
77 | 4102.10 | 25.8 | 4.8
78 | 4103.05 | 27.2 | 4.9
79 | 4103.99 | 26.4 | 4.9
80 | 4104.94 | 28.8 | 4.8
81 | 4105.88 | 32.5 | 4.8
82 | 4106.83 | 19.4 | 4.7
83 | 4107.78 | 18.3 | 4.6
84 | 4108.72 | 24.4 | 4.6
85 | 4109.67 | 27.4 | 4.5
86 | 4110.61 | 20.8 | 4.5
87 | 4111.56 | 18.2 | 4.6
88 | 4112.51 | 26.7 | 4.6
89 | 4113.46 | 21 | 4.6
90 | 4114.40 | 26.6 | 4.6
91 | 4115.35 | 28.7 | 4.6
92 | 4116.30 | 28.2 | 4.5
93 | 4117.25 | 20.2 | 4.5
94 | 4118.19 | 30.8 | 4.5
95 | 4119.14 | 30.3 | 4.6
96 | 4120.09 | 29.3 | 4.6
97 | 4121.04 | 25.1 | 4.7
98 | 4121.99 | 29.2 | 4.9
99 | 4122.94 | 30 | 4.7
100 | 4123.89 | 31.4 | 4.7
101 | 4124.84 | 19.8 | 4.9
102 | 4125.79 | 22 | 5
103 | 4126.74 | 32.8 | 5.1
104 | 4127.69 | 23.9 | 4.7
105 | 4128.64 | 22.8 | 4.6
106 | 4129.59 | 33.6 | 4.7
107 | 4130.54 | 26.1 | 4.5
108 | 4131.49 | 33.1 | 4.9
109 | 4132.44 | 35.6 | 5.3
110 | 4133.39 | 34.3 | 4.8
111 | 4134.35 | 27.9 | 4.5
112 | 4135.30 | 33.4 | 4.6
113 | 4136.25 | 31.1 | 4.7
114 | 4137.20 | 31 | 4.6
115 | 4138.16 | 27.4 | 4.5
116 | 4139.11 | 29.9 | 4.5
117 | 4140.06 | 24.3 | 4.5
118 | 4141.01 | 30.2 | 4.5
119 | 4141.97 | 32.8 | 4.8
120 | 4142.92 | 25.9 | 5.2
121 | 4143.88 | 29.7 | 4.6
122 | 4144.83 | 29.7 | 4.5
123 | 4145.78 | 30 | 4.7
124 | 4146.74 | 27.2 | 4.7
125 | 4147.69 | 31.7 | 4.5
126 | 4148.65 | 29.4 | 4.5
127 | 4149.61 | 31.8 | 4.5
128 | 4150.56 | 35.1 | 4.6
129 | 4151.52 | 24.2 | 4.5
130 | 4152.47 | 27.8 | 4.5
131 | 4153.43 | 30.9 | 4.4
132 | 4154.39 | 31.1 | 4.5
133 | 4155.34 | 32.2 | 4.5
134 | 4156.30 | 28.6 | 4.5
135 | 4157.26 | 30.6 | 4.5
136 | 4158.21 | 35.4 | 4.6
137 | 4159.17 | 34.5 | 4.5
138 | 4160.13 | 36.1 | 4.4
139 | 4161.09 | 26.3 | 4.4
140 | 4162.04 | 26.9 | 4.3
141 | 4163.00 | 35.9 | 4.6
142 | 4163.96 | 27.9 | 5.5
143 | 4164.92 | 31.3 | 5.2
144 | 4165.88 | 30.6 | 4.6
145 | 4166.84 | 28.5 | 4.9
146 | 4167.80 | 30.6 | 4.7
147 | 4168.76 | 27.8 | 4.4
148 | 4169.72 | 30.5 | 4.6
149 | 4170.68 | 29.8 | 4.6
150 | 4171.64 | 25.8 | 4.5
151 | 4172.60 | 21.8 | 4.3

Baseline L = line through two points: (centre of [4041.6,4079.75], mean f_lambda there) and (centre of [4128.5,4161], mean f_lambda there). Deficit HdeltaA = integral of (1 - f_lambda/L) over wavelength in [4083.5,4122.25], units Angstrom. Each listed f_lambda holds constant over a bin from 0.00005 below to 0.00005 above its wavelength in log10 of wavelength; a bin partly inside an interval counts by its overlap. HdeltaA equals 6.31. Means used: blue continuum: 31.9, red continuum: 30.5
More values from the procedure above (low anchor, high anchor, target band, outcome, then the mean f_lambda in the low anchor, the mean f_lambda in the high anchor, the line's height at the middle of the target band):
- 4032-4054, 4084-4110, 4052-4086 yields -3.15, 31.3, 26.3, 28.9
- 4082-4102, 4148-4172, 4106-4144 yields 1.38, 26.4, 30.4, 28.4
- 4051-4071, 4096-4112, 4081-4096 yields 0.53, 32.2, 25.2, 27.7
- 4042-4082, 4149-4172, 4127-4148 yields 0.80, 32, 30.4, 30.8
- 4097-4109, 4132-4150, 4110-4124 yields 0.70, 26.2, 30.1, 27.7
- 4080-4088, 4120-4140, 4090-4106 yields 1.08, 28.4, 28.9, 28.6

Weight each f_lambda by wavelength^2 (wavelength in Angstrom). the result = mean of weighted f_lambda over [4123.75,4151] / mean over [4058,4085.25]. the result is 0.99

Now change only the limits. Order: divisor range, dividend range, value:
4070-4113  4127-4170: 1.13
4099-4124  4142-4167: 1.17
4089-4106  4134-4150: 1.14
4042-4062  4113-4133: 0.89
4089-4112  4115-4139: 1.15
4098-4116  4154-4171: 1.22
